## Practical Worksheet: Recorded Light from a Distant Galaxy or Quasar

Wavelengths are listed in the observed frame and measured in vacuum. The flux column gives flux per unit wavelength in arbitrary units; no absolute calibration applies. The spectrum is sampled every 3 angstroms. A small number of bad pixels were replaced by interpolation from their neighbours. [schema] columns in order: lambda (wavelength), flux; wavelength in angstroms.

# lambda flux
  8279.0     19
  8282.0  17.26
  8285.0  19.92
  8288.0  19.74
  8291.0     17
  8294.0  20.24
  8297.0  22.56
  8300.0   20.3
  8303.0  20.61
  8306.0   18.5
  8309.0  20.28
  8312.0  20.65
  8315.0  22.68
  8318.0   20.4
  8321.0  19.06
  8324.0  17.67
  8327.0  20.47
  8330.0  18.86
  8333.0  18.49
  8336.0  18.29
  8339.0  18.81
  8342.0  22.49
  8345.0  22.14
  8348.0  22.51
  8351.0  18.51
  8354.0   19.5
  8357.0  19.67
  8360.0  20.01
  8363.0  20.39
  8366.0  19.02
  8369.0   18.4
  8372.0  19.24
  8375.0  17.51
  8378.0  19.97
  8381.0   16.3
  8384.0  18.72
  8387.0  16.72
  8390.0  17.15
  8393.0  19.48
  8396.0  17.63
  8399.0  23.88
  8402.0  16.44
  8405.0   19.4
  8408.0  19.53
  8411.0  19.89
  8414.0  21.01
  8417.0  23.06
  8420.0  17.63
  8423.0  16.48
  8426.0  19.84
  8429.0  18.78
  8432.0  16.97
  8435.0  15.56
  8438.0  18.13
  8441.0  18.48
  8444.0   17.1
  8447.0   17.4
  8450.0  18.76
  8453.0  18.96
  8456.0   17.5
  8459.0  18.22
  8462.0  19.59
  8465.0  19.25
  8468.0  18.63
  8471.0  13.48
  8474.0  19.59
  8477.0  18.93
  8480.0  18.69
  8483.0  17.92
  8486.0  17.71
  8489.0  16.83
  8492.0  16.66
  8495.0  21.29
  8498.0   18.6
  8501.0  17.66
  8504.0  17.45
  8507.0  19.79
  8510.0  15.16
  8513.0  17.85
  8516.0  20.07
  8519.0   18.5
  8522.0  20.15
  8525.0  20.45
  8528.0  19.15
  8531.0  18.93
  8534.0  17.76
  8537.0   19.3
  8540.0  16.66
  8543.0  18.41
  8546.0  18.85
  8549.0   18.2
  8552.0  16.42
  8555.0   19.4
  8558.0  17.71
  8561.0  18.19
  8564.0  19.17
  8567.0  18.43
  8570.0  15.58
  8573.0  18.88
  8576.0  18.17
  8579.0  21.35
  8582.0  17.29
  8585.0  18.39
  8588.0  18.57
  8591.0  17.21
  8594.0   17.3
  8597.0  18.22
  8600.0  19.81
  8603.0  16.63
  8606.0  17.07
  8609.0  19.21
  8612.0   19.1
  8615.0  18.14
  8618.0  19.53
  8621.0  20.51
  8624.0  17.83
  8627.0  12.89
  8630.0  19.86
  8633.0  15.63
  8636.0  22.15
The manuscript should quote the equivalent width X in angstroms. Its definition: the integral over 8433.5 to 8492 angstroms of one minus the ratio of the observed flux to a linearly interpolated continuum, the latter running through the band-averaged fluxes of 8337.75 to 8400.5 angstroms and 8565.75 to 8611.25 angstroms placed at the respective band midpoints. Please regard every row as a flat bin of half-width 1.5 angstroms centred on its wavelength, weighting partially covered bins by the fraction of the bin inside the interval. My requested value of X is 3.1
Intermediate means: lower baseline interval 19.4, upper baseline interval 18.2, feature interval 17.9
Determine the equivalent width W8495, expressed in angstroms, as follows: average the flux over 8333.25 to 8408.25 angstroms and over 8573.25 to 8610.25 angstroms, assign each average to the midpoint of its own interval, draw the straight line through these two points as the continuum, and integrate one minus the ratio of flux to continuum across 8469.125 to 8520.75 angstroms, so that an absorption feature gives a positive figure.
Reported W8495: 1.88 angstroms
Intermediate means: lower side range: 19.3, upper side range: 18.3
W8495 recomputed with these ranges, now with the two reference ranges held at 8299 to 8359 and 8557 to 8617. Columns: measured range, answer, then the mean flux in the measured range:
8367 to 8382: 1.00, 18.4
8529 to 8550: 0.27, 18.3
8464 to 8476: 0.83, 17.7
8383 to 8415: 0.75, 19.1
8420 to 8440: 1.72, 17.6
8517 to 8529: -0.60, 19.6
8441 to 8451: 0.72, 17.8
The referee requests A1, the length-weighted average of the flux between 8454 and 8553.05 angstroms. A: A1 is 18.3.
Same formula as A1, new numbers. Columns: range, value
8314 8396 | 19.3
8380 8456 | 18.5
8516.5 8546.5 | 18.9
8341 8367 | 20.5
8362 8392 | 18.3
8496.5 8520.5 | 18.1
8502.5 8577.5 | 18.3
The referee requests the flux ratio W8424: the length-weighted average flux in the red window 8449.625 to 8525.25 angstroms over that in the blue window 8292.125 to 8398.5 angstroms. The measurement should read 0.94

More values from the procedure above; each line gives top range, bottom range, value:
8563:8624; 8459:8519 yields 1.01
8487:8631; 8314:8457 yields 0.96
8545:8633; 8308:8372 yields 0.91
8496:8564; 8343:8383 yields 0.95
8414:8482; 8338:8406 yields 0.95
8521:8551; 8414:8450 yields 1.02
